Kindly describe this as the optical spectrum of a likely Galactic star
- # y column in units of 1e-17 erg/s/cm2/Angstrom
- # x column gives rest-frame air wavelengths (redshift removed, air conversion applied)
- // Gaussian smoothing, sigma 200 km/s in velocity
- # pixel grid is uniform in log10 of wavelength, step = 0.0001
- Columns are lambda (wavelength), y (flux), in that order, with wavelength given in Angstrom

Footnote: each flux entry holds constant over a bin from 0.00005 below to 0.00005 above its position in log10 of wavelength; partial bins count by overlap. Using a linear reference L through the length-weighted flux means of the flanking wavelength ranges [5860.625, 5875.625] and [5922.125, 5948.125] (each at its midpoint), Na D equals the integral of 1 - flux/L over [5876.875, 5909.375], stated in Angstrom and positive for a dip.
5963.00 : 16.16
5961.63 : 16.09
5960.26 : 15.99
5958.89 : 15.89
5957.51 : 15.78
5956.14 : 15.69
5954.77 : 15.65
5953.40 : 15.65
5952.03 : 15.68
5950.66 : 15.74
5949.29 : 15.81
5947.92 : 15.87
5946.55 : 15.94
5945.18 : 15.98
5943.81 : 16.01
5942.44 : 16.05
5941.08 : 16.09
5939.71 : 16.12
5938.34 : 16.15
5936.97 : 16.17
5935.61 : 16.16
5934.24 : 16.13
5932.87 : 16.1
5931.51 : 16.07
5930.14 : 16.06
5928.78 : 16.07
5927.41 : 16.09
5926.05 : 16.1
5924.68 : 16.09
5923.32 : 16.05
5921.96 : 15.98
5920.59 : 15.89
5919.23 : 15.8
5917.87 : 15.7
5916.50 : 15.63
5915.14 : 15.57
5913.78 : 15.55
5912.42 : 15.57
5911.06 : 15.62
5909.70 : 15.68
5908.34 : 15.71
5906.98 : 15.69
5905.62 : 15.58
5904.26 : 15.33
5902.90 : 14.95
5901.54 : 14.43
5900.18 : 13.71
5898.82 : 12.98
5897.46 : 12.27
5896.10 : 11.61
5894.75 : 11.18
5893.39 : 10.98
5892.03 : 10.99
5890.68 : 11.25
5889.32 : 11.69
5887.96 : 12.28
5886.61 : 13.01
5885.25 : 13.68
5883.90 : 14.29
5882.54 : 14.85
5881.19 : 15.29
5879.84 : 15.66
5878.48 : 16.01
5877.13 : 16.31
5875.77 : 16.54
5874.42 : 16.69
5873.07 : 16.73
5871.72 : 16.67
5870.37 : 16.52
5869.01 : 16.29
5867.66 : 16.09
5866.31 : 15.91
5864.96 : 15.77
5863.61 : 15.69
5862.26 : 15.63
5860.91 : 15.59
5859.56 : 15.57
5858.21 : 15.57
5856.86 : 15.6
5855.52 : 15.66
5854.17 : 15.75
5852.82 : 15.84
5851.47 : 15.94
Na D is 4.86 Angstrom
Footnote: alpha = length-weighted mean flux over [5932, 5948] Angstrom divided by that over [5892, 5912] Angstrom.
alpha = 1.16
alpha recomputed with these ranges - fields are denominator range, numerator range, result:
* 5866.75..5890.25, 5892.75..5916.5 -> 0.94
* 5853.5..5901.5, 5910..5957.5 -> 1.09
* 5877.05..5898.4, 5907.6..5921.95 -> 1.20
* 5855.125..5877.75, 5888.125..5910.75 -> 0.83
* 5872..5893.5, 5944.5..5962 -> 1.11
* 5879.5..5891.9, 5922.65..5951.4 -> 1.20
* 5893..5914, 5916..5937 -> 1.13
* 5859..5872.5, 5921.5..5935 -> 1.01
